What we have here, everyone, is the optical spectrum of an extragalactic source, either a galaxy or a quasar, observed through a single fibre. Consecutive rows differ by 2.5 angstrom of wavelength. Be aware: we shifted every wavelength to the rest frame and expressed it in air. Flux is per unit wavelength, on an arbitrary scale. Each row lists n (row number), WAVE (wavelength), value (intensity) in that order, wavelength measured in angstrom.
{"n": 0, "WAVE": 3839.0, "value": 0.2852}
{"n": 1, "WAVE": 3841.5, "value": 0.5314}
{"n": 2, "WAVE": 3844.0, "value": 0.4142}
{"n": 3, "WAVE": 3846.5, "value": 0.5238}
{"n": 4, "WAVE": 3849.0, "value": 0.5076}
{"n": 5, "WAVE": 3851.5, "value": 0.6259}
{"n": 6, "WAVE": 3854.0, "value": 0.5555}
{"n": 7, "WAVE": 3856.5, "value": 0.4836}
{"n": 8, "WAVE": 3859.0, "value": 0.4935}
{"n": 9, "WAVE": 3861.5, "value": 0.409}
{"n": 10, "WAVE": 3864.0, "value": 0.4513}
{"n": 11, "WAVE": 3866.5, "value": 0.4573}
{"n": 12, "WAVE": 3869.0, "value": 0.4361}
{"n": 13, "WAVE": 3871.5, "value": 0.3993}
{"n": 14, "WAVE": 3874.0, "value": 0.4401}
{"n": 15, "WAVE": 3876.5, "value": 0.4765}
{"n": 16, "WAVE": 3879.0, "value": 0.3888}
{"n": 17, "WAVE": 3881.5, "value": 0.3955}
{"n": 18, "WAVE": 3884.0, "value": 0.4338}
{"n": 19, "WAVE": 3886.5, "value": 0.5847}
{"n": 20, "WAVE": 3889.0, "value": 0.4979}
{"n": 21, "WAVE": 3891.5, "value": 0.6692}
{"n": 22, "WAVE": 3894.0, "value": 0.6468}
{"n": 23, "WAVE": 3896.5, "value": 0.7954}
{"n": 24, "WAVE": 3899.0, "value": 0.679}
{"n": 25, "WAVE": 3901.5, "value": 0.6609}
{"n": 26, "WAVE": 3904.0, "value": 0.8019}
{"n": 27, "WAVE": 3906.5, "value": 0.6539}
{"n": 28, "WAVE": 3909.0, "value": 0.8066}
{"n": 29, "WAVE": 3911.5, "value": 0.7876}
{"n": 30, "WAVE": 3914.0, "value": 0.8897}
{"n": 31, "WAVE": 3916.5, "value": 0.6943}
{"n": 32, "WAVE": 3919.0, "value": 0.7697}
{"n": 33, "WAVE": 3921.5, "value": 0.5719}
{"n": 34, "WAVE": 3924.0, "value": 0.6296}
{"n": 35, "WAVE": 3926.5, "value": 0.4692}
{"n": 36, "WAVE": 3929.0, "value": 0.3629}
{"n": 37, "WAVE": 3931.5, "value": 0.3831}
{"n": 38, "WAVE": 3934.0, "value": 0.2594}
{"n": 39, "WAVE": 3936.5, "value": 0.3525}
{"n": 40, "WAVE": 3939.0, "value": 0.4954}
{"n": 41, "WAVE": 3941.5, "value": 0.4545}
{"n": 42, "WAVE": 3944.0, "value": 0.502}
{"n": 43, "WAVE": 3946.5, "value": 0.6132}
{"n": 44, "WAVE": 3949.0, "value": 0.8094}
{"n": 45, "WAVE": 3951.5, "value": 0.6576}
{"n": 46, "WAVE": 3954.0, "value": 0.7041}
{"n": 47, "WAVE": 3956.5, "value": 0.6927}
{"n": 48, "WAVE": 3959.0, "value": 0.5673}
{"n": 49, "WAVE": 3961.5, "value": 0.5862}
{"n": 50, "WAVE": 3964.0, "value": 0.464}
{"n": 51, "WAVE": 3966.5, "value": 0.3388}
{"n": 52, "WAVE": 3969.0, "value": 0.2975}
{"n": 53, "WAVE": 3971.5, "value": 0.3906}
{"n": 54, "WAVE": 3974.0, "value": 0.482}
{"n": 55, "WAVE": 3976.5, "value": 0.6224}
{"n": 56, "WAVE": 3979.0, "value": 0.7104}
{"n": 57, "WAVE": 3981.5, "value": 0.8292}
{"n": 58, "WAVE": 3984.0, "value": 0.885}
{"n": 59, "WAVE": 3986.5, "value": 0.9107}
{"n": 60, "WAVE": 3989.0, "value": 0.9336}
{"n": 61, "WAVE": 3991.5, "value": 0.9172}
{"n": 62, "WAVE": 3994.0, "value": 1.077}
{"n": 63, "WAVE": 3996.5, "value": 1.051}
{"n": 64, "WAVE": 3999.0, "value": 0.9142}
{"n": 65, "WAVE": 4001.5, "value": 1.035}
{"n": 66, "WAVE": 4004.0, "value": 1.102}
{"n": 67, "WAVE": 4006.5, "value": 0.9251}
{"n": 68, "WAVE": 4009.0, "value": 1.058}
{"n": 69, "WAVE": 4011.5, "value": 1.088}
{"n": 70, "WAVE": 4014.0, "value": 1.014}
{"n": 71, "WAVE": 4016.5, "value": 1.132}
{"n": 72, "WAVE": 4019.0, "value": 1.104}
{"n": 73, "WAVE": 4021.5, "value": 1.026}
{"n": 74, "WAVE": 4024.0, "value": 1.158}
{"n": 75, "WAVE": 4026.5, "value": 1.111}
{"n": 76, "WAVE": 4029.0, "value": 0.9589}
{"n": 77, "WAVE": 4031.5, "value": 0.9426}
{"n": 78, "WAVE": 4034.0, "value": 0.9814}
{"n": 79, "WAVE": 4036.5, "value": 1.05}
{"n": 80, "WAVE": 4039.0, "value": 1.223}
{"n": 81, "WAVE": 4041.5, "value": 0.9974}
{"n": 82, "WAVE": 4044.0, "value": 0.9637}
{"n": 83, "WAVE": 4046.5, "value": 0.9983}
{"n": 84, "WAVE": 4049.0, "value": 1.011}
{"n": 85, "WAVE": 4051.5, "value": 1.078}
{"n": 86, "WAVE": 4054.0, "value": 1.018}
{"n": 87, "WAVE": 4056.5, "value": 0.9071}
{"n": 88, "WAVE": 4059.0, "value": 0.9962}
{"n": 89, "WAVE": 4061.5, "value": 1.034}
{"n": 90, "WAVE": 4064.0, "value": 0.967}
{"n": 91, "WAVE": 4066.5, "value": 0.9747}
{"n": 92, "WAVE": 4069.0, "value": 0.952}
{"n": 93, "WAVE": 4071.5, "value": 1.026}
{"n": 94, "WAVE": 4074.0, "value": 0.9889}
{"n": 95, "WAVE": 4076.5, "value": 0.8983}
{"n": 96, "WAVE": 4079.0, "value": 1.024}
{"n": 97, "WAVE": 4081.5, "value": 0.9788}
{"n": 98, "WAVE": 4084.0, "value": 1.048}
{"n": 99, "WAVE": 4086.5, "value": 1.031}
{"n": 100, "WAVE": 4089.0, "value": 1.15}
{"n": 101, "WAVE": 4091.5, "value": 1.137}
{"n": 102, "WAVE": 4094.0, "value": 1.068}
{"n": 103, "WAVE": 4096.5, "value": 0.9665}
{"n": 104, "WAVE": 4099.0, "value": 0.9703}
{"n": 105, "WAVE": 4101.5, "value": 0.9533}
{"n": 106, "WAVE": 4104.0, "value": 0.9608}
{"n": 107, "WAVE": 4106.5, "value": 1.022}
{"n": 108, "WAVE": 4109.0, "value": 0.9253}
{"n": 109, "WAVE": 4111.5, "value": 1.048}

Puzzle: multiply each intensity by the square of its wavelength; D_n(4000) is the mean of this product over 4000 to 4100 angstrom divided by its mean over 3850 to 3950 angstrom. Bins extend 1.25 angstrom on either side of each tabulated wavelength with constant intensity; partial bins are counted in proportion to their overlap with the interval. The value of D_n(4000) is 1.99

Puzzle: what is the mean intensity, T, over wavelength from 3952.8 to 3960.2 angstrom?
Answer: 0.655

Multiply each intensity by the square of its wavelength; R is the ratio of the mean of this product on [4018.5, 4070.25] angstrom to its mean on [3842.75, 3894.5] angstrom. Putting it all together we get 2.3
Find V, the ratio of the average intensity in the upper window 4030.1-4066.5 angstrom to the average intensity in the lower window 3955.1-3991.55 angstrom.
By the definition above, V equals 1.60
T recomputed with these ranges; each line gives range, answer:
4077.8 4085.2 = 1.02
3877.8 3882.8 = 0.393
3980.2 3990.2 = 0.889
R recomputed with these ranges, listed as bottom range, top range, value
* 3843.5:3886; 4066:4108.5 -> 2.41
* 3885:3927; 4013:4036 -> 1.62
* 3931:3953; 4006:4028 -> 2.18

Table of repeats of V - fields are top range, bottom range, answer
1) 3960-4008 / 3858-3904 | 1.45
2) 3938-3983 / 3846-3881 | 1.21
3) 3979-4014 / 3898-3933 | 1.49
